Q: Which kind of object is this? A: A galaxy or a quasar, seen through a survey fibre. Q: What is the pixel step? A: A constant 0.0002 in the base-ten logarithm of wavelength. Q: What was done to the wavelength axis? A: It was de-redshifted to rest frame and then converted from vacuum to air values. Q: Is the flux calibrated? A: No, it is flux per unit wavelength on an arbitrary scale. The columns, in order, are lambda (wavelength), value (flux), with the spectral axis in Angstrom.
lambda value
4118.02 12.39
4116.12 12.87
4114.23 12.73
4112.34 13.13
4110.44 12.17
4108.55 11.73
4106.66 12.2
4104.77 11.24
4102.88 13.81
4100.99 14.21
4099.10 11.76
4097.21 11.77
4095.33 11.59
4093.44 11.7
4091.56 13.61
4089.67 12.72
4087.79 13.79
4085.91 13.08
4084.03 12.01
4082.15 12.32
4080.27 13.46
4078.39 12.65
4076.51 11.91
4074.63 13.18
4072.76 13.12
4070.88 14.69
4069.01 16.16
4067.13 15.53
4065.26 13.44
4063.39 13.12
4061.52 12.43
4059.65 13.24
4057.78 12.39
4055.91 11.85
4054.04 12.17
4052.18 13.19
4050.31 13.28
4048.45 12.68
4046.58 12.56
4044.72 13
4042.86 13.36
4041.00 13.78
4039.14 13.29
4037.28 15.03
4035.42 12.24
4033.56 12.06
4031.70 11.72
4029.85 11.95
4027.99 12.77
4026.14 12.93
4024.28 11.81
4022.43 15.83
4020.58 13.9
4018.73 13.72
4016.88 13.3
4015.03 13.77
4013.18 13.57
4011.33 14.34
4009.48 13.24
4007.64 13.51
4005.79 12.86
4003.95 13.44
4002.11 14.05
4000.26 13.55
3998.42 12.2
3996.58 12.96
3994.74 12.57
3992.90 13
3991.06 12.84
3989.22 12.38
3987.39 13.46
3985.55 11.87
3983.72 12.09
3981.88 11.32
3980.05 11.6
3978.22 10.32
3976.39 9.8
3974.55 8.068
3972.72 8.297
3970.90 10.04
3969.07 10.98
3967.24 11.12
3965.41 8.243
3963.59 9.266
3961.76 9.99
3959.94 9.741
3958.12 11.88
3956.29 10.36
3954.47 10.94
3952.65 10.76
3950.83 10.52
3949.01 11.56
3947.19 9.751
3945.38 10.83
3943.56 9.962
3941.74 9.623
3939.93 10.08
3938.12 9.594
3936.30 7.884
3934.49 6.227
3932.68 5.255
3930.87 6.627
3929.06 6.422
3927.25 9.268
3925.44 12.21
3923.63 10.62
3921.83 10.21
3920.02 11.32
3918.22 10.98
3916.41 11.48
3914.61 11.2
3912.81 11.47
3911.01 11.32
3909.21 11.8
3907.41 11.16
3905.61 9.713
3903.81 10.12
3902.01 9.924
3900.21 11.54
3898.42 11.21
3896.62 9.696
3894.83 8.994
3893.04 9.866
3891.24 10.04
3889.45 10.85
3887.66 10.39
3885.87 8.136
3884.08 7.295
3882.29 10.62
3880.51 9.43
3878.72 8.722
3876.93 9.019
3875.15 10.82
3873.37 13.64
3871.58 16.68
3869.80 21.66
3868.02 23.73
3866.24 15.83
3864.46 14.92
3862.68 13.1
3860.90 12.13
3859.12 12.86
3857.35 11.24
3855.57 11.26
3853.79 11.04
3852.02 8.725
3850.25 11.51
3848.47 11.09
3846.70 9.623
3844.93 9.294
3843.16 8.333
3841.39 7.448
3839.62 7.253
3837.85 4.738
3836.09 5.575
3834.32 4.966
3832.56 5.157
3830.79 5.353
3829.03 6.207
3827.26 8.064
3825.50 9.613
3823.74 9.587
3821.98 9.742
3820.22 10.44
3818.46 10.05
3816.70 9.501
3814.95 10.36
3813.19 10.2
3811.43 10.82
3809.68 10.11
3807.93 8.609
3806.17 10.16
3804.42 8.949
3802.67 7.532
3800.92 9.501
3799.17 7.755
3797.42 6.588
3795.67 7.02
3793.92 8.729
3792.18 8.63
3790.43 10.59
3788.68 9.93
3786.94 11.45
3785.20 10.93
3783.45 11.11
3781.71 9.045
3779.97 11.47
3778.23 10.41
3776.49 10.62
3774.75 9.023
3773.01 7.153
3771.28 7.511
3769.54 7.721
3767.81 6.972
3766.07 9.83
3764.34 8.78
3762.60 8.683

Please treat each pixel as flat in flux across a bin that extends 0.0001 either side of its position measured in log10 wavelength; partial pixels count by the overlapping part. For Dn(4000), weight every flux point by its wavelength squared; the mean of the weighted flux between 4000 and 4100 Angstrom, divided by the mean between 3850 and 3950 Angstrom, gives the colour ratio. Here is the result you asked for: 1.3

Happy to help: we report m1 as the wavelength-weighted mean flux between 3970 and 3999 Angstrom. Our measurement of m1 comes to 11.4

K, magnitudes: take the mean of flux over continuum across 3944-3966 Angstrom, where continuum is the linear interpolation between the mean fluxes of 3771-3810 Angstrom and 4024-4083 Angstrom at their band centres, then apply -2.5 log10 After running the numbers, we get 0.13 mag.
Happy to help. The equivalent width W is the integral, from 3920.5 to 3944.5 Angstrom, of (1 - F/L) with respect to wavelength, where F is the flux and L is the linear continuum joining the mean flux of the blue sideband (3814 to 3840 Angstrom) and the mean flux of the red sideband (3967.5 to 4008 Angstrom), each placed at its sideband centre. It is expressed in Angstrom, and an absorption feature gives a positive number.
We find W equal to 3.7 Angstrom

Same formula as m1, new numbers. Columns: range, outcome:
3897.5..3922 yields 11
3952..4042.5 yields 12.1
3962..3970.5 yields 9.91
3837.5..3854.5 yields 9.02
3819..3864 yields 9.04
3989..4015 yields 13.2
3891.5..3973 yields 10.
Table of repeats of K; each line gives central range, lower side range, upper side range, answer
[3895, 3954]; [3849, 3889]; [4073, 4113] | 0.23 mag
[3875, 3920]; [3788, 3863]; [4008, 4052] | 0.03 mag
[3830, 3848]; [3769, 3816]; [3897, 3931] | 0.38 mag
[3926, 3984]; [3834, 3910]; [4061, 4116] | 0.21 mag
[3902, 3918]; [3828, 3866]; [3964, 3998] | -0.08 mag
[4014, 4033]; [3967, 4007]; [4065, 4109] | -0.08 mag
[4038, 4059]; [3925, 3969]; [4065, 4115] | -0.08 mag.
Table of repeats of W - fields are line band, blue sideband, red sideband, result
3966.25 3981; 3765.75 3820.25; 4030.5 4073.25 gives 2.47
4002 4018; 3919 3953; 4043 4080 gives -2.62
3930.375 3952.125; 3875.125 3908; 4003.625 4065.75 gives 3.80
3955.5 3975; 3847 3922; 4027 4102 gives 3.75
